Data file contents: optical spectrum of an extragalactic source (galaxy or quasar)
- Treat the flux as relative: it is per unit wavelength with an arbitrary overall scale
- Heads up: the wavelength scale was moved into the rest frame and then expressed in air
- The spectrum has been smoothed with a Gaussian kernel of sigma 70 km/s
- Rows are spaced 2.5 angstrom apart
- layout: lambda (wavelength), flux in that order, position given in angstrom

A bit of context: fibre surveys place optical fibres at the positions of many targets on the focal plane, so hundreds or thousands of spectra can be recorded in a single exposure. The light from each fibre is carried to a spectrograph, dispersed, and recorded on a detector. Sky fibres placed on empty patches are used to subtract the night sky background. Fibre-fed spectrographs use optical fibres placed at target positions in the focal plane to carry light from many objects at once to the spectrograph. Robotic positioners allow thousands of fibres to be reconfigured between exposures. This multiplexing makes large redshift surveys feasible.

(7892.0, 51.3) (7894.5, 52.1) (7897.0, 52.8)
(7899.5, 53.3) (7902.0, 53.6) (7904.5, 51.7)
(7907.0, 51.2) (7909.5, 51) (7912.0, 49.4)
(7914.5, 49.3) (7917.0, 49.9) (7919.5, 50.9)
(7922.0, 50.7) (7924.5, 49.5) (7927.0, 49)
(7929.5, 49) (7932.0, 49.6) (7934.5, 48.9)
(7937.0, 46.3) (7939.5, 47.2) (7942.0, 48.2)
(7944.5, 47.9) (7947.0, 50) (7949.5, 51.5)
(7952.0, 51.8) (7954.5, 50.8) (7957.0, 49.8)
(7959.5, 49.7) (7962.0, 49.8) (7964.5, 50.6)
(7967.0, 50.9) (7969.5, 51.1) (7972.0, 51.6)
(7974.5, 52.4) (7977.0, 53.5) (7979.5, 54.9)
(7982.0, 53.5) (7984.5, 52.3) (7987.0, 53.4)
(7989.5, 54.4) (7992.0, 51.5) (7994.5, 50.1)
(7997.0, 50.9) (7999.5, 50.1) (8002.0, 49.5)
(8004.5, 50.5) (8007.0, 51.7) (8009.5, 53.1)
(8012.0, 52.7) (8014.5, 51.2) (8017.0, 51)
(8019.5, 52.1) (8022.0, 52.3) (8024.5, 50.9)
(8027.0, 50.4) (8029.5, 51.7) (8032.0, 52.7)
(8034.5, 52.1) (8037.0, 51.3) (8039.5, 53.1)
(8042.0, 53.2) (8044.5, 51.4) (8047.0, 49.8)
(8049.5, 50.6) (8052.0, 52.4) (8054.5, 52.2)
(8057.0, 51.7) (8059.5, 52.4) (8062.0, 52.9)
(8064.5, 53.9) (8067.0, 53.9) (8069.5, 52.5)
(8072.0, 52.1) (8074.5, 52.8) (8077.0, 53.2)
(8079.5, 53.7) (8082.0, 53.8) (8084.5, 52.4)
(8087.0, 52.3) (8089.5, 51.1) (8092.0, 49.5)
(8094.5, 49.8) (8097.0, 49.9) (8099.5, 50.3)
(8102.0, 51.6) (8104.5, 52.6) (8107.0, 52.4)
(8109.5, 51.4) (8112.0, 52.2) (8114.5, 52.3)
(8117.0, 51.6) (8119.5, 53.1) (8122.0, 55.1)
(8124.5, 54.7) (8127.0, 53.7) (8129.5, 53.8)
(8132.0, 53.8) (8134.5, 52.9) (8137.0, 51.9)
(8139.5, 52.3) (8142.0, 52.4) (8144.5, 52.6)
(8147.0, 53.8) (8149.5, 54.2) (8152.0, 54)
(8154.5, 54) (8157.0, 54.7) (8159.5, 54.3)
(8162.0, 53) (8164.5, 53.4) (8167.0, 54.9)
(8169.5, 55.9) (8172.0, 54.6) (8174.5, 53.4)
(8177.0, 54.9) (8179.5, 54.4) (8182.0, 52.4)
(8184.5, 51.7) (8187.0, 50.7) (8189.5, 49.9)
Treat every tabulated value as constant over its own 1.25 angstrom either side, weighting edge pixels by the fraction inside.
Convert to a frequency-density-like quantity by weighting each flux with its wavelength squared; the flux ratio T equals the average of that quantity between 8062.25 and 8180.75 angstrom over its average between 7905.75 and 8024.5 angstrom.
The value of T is 1.1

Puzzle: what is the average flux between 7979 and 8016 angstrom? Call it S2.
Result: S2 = 51.9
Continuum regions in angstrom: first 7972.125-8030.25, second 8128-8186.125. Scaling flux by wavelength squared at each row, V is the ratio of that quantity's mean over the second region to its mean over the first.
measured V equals 1.1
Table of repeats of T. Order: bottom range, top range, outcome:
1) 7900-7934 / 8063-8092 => 1.09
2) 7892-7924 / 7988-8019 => 1.03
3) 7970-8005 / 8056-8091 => 1.04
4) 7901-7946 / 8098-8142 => 1.12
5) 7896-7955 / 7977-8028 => 1.06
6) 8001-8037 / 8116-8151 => 1.06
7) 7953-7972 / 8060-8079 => 1.08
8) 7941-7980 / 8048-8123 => 1.06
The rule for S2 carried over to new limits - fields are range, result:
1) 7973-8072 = 52.1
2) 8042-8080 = 52.4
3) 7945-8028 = 51.5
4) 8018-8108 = 52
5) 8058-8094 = 52.5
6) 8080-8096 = 51.6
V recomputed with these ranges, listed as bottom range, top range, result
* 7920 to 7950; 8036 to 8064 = 1.09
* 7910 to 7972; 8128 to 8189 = 1.13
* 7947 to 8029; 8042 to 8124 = 1.04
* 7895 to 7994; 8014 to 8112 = 1.05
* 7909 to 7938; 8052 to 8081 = 1.11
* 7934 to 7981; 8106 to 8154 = 1.10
